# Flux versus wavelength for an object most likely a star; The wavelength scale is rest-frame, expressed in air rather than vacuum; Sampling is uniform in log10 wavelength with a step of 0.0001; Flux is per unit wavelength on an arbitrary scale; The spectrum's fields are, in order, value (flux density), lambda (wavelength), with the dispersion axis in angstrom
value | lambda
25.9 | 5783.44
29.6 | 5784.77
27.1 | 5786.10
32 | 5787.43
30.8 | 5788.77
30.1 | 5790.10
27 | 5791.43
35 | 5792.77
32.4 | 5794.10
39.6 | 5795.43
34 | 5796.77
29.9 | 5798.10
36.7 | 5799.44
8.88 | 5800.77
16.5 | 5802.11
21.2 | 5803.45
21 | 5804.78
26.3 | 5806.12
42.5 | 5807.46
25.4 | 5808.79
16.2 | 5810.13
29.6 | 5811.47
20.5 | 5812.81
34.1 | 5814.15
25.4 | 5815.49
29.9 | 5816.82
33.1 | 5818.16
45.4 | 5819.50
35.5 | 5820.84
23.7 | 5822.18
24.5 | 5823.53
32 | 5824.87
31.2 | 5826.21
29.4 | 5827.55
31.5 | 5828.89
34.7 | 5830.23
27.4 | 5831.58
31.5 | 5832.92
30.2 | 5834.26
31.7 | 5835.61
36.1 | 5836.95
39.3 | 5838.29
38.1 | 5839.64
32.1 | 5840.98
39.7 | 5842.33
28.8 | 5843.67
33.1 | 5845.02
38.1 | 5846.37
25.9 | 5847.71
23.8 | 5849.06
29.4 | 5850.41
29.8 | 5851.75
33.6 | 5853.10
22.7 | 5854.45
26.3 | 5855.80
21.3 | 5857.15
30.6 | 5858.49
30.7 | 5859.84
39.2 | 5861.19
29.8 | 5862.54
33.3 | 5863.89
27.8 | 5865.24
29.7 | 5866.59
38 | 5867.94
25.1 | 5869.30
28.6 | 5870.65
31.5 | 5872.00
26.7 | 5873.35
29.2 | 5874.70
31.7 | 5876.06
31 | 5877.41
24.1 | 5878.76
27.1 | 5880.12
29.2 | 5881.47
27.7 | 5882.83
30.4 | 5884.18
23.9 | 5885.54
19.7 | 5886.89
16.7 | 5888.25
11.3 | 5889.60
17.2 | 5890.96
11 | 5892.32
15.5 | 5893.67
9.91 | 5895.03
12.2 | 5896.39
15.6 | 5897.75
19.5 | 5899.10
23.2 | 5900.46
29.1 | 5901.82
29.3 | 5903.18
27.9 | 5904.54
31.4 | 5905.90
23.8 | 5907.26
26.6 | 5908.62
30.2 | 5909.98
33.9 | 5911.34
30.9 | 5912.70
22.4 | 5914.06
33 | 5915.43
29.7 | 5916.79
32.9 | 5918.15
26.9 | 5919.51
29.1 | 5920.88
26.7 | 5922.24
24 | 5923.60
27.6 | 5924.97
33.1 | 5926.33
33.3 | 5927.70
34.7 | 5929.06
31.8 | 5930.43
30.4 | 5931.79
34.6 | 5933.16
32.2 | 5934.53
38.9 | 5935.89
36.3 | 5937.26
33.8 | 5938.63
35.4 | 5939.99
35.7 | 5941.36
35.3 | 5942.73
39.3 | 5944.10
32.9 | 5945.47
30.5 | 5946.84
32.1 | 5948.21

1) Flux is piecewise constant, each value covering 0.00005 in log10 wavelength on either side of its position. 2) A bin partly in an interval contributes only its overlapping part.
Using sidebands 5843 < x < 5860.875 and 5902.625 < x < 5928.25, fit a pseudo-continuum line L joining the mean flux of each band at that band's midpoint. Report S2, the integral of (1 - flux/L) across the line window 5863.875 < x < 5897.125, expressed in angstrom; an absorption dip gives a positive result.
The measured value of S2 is 5.6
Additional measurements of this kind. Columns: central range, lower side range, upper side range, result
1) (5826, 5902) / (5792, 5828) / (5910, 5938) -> 5.9 angstrom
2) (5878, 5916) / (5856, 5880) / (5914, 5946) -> 9.4 angstrom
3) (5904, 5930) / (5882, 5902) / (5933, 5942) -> -1.7 angstrom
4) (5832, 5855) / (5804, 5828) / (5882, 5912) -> -4.5 angstrom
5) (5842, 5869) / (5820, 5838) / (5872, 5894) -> -3.0 angstrom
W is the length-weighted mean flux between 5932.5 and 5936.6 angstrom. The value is 35.2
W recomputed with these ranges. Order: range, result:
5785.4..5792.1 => 29.4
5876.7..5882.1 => 27.9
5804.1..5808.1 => 29.8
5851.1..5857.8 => 26.7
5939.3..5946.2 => 35.7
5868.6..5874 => 28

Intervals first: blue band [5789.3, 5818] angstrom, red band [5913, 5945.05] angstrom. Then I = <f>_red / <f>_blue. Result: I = 1.15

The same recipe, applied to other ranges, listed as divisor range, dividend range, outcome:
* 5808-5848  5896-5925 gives 0.86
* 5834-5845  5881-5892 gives 0.62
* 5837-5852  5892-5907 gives 0.63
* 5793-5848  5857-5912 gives 0.84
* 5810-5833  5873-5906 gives 0.75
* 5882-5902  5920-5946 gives 1.76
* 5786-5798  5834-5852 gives 1.02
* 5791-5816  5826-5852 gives 1.17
